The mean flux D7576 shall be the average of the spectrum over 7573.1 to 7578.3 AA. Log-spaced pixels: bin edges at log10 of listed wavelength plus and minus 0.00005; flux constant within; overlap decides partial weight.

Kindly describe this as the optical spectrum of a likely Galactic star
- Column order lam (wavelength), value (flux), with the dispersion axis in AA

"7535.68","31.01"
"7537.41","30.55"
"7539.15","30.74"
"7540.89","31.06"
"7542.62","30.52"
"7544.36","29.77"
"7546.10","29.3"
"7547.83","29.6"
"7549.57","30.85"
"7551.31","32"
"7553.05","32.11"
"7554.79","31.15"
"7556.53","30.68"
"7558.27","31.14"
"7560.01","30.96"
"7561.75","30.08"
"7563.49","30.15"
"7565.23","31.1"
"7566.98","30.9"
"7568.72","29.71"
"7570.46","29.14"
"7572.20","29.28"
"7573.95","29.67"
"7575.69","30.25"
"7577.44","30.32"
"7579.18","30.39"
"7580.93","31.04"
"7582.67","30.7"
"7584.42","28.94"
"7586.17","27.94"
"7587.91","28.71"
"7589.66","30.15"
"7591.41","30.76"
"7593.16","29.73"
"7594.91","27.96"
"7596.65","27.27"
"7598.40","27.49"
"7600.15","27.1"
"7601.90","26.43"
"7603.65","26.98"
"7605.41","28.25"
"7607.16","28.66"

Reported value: 30.1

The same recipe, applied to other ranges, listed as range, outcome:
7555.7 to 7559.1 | 30.9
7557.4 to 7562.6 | 30.7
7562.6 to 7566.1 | 30.6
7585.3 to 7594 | 29.5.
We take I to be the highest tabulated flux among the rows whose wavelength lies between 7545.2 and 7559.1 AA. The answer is 32.11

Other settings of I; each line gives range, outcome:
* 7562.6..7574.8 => 31.1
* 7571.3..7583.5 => 31.04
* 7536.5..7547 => 31.06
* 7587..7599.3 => 30.76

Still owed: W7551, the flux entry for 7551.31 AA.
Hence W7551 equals 32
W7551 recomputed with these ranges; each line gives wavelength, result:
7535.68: 31.01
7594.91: 27.96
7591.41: 30.76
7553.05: 32.11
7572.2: 29.28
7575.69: 30.25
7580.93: 31.04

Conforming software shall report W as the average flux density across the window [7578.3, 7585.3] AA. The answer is 30.3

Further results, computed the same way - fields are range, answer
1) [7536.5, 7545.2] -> 30.5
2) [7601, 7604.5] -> 26.7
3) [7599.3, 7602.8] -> 26.8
